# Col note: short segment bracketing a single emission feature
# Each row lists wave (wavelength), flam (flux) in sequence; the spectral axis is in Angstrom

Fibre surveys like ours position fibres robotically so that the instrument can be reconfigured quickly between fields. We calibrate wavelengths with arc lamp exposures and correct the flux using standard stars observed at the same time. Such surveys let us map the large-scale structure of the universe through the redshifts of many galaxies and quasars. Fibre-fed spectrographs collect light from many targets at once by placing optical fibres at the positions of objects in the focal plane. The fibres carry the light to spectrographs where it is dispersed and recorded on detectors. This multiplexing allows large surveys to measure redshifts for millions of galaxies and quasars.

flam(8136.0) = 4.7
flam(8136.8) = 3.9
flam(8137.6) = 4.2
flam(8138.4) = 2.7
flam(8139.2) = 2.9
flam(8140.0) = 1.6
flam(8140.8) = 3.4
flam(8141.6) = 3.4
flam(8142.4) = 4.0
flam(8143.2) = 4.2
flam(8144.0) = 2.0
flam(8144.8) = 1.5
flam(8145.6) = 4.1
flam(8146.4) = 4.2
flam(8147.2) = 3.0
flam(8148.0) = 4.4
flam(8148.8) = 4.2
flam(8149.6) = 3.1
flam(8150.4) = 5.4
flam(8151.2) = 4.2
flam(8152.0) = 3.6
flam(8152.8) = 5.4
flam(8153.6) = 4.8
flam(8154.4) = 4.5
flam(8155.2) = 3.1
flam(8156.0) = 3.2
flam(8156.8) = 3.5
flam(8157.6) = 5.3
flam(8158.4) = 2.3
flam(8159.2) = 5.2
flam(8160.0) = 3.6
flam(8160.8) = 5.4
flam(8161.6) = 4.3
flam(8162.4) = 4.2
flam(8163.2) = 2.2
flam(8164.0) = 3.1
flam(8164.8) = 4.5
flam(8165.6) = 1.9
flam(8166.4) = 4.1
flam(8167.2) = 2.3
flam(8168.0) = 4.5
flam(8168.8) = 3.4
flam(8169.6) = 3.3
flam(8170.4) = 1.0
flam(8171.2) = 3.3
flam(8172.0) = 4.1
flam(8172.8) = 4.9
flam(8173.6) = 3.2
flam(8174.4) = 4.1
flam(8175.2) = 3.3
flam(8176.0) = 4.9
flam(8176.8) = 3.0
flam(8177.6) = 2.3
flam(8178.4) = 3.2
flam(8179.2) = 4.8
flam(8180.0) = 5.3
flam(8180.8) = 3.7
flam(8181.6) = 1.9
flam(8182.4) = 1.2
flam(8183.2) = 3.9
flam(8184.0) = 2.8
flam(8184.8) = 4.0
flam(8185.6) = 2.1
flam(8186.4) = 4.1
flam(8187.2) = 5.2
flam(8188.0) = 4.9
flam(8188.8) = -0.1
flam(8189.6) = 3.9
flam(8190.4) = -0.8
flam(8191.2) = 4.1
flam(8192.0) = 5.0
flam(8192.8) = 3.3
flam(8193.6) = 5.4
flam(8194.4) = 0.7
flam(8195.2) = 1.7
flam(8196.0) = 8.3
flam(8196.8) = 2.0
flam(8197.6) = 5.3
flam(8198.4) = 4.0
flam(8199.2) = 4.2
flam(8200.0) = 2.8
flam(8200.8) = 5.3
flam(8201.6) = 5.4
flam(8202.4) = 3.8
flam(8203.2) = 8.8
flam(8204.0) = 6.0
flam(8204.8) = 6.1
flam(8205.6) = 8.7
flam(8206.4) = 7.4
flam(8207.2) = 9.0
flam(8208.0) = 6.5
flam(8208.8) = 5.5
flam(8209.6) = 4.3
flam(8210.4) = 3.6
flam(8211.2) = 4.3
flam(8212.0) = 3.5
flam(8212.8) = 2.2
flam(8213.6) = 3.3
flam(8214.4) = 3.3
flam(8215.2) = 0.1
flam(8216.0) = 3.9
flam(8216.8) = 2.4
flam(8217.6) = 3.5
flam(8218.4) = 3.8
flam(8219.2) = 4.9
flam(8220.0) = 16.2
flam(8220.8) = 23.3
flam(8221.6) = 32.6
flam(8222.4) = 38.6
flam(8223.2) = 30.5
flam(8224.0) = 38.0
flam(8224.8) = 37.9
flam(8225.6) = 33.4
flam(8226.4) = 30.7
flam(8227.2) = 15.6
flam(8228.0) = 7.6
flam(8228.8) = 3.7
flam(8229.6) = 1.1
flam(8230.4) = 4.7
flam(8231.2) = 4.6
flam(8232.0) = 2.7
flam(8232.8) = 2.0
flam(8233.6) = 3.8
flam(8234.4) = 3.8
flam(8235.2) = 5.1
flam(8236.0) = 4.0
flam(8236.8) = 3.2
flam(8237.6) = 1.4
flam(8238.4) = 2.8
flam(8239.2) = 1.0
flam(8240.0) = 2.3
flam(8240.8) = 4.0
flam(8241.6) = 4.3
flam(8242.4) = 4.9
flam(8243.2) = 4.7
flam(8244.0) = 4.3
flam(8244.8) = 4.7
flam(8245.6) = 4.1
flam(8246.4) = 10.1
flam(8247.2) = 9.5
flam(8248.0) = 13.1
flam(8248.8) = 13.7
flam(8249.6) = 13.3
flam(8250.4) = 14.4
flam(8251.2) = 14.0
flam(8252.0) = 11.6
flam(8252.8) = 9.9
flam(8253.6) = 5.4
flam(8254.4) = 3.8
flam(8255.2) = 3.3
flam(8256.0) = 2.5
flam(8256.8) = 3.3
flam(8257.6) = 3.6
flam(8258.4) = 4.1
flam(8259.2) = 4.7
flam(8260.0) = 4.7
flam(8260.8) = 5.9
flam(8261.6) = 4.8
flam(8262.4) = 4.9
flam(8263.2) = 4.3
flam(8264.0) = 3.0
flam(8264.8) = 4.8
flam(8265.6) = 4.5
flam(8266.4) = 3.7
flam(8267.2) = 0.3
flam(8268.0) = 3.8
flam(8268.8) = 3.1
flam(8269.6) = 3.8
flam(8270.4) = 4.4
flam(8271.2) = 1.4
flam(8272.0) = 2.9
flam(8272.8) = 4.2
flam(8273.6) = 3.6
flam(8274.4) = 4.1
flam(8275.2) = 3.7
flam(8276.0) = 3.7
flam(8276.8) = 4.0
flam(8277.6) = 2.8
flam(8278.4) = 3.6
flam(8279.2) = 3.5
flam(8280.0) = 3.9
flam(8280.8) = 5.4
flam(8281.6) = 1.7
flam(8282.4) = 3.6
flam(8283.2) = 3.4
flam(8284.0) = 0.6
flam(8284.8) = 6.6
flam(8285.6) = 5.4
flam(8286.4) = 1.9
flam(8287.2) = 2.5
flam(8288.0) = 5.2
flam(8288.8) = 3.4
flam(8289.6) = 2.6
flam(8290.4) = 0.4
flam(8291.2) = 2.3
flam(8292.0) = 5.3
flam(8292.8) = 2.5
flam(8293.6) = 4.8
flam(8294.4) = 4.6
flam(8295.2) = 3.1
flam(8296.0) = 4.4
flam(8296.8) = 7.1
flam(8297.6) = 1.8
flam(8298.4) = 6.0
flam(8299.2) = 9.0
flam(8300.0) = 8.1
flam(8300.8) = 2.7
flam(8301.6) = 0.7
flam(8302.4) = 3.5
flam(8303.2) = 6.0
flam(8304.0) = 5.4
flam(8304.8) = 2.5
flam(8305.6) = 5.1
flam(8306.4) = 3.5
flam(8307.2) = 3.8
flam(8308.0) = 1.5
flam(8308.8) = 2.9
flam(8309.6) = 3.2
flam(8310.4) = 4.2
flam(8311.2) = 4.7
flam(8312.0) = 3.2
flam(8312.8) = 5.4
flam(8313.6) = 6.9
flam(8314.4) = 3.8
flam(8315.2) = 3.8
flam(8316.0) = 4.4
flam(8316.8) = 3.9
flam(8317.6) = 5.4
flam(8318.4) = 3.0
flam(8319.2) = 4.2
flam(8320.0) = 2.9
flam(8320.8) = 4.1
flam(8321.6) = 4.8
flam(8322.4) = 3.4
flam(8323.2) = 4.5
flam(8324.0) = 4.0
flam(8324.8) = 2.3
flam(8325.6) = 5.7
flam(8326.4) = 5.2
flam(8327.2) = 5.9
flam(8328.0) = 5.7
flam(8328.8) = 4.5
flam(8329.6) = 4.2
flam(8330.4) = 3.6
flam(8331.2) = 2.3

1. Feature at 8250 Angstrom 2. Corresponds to [N II] 6583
